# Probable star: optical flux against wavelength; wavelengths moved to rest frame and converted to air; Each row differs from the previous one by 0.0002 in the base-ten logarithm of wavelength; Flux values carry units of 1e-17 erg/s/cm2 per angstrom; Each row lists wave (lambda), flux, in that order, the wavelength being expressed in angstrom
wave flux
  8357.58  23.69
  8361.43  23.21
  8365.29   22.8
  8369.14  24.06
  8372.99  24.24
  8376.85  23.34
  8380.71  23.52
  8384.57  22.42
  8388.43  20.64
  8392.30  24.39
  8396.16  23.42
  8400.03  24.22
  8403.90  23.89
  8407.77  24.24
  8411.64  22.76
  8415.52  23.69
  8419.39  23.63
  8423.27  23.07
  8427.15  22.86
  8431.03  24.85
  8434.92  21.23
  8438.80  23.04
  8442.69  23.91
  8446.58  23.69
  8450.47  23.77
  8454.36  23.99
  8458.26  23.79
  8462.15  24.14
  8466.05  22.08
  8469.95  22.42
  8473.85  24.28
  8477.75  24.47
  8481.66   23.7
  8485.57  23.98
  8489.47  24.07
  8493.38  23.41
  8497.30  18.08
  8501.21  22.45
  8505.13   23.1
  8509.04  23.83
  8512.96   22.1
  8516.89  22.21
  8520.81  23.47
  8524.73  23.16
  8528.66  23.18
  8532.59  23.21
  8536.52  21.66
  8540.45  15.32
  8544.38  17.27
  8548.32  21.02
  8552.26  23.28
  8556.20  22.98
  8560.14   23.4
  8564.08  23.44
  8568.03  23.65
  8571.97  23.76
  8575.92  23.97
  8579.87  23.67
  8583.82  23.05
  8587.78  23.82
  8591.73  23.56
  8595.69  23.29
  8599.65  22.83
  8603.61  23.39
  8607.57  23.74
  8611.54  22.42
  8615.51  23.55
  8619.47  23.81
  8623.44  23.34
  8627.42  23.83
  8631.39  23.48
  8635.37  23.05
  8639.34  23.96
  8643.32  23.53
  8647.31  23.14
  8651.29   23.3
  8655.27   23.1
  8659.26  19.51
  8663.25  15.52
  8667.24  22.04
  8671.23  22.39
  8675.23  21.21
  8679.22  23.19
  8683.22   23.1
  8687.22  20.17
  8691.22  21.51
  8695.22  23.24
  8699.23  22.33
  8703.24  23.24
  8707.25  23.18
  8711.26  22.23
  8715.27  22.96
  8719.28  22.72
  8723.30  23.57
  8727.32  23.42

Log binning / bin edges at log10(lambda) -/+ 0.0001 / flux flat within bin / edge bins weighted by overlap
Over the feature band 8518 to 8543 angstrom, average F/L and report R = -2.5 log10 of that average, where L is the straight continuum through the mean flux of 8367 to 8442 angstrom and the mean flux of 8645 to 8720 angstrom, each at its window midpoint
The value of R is 0.057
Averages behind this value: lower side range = 23.4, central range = 21.6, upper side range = 22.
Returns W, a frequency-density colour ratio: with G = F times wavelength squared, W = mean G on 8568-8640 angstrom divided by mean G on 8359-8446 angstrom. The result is 1.05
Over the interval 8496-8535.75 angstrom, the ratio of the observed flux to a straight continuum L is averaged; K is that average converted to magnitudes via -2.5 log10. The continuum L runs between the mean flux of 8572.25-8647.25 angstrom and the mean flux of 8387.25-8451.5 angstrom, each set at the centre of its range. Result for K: 0.042 mag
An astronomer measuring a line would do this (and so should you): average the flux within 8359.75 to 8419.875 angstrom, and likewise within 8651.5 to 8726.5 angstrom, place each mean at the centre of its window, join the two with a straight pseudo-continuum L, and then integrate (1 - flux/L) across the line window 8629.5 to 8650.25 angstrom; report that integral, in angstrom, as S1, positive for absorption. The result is -1.11 angstrom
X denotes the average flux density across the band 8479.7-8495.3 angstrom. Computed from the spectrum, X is 23.8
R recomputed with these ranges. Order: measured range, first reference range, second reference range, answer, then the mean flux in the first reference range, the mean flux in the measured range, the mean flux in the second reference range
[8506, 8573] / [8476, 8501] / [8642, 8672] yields 0.015 mag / 22.9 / 22.2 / 21.5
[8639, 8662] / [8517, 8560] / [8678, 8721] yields -0.010 mag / 21.6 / 22.4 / 22.5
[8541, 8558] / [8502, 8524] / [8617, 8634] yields 0.125 mag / 22.9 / 20.6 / 23.6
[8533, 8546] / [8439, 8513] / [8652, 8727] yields 0.218 mag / 23.2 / 18.7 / 22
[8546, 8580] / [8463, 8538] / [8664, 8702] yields -0.028 mag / 22.9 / 23.2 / 21.9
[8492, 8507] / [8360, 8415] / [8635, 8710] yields 0.059 mag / 23.4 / 21.7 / 22.1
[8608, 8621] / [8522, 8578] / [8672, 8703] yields -0.055 mag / 22.1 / 23.3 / 22.2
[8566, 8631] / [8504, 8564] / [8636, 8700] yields -0.072 mag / 22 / 23.5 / 22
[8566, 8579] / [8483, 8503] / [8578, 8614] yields -0.031 mag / 22.4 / 23.8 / 23.3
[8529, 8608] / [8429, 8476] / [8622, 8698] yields 0.012 mag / 23.4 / 22.5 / 22.2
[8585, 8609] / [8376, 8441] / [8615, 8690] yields -0.041 mag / 23.2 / 23.4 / 22.3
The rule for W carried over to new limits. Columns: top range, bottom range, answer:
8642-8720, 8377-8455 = 1.01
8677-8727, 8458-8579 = 1.05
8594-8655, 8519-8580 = 1.07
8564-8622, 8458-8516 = 1.04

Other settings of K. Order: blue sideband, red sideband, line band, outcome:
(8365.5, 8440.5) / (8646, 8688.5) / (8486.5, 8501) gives 0.03 mag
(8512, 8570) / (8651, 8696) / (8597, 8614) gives -0.07 mag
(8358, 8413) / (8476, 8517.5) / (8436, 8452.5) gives -0.02 mag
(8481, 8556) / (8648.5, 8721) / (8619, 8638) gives -0.07 mag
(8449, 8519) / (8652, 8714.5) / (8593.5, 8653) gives -0.06 mag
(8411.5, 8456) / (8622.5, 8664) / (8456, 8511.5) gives 0.00 mag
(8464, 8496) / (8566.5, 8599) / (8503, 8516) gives 0.03 mag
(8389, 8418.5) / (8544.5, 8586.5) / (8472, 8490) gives -0.04 mag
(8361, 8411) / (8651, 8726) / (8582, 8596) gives -0.05 mag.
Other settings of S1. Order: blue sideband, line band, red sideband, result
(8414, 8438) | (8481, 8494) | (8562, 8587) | -0.26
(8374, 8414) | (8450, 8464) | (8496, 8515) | -0.83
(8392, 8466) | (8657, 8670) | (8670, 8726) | 1.92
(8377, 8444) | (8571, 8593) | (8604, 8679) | -0.88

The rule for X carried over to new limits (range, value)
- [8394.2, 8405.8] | 23.8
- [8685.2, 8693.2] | 20.8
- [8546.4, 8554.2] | 22.1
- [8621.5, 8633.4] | 23.5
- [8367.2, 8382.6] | 23.8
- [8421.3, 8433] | 23.6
